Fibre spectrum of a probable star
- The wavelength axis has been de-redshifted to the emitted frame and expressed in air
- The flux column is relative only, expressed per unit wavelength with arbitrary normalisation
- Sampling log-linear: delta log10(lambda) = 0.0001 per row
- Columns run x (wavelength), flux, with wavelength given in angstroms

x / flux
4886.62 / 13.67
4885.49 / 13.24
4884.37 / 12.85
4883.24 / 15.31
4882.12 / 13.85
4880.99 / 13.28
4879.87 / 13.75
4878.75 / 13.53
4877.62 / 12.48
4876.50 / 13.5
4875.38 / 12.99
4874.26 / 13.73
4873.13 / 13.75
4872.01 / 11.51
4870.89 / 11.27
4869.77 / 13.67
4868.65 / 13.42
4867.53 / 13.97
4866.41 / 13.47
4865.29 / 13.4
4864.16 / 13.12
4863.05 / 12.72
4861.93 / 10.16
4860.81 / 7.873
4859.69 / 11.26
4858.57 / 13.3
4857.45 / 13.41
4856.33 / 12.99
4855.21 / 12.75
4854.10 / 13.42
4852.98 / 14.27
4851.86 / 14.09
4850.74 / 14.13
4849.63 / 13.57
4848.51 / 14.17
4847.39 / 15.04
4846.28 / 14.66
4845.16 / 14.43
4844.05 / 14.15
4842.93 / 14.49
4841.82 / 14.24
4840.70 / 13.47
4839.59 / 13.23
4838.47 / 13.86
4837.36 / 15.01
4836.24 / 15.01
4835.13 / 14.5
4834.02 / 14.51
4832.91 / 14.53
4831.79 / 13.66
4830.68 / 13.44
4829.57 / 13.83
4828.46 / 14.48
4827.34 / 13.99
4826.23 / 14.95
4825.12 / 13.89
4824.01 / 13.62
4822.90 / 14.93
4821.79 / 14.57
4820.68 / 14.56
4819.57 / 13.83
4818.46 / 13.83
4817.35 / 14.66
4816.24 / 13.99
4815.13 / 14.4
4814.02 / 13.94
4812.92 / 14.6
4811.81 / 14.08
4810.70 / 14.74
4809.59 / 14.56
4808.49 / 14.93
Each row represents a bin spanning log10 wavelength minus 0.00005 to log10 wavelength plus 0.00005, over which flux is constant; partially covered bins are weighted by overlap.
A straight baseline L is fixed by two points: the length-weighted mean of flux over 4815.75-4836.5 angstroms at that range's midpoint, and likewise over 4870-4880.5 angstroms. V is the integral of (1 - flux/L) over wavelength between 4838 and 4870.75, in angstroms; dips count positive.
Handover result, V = 0.52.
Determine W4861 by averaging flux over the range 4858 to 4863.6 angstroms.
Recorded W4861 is 11.1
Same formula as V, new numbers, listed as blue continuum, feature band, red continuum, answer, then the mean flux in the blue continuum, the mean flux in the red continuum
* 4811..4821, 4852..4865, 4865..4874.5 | 0.9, 14.2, 13.1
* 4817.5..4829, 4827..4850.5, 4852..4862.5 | -1.5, 14.3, 12.2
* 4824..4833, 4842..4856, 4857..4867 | -1.4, 14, 12.1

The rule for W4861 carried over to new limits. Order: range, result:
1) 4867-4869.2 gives 13.7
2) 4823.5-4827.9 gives 14.1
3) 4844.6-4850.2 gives 14.4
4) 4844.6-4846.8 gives 14.6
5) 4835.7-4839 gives 14.6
